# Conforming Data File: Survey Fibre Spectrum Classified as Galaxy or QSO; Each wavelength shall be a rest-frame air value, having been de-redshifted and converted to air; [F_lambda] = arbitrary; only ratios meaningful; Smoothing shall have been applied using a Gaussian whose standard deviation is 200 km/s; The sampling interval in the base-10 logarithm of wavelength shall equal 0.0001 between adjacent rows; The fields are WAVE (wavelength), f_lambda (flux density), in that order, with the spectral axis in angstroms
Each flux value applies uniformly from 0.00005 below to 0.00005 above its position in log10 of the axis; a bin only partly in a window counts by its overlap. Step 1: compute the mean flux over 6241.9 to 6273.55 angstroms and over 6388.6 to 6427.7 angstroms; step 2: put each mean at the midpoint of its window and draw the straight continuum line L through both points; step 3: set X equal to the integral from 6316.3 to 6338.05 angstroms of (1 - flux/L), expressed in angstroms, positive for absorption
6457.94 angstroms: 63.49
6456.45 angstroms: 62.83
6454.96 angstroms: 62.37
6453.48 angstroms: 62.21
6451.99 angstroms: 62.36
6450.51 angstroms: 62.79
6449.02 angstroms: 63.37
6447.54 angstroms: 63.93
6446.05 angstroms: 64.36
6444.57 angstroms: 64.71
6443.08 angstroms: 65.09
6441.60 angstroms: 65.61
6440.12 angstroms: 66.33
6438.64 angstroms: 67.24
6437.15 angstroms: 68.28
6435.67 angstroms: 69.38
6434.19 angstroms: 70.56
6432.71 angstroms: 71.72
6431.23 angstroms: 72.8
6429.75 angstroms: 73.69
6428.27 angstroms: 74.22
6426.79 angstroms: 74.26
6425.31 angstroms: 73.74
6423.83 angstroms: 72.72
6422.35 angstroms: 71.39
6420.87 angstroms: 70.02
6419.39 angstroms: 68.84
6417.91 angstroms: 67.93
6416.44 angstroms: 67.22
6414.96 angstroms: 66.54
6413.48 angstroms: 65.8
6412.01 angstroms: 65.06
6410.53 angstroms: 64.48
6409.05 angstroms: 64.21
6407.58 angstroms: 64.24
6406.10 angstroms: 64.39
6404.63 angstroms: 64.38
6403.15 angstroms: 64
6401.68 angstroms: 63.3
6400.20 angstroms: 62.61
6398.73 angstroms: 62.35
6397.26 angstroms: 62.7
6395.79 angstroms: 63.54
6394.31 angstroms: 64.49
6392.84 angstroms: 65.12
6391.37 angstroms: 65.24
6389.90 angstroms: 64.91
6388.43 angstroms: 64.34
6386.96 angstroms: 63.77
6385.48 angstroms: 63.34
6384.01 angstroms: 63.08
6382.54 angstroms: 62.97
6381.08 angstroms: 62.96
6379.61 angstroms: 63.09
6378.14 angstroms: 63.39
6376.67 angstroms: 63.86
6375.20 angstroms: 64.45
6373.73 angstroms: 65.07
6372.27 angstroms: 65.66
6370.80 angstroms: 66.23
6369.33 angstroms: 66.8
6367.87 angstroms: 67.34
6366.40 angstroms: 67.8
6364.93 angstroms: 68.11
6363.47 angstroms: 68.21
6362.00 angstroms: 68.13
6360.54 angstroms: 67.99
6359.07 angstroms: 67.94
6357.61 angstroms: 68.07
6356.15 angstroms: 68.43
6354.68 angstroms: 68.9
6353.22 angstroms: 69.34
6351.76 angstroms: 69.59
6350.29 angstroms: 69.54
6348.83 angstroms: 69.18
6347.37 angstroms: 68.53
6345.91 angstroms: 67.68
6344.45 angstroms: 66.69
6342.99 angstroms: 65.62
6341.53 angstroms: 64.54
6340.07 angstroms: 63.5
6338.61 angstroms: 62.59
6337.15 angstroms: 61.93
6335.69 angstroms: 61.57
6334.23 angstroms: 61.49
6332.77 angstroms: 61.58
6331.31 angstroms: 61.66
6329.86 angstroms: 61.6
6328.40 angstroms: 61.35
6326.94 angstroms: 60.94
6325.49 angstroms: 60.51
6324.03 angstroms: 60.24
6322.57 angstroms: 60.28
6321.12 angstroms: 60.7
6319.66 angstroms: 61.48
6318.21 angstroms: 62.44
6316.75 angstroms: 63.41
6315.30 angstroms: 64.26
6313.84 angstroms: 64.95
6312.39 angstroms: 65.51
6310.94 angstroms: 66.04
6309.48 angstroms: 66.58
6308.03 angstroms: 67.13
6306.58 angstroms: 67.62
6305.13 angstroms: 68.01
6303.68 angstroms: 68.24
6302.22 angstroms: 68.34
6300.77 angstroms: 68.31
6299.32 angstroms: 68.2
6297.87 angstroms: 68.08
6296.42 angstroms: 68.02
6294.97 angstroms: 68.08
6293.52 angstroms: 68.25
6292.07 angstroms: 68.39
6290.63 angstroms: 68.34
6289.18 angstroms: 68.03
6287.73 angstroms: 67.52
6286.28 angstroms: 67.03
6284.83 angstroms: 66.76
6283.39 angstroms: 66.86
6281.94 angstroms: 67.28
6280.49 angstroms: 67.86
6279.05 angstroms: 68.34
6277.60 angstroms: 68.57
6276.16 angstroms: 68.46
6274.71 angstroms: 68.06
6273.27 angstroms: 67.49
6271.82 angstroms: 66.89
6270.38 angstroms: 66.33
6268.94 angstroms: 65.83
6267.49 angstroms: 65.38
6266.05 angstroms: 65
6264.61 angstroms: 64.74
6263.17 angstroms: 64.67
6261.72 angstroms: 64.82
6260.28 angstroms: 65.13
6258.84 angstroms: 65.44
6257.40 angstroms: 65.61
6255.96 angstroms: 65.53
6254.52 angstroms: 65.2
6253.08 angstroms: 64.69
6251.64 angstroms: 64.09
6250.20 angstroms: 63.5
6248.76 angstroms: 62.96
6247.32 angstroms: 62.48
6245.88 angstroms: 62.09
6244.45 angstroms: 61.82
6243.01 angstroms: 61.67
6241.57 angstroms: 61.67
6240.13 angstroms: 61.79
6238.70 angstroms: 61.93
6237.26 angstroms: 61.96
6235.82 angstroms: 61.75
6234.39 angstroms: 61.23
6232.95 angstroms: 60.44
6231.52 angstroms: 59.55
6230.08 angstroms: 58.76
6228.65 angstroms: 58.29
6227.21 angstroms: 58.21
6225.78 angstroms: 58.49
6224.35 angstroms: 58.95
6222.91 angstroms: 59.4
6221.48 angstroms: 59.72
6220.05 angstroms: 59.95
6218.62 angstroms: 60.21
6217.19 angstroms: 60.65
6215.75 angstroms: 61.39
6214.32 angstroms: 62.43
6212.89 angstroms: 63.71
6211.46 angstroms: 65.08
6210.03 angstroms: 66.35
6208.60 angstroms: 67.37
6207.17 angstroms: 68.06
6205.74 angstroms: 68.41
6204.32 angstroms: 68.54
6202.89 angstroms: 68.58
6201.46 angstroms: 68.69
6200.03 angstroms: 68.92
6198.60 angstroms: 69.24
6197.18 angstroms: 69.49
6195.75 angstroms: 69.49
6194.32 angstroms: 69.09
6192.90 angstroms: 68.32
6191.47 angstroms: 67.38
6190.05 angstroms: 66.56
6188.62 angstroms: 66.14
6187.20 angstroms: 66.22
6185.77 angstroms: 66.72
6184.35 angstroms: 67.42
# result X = 1.3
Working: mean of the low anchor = 64.5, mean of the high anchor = 66.3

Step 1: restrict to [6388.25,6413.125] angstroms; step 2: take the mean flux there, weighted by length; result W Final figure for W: 64.1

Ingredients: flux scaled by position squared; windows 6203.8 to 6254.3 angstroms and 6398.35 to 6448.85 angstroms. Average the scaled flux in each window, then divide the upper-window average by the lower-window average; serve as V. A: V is 1.15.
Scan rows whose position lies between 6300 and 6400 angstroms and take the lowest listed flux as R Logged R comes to 60.24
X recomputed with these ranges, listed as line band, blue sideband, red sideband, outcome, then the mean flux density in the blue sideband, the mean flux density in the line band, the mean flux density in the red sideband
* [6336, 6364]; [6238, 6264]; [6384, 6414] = -1.39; 63.6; 67.1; 64.1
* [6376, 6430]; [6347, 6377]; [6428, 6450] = 1.45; 67.6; 65.9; 67.9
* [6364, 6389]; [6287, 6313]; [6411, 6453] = 1.14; 67.7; 64.9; 68.1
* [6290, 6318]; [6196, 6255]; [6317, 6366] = -1.19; 63.2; 67.1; 64.9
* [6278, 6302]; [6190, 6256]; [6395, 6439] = -1.03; 63.7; 67.9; 67.7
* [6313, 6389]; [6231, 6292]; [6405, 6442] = 2.64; 64.9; 64.8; 68.8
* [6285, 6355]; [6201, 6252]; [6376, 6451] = -1.19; 62.5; 65.4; 66.3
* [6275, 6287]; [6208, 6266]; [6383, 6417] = -0.91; 62.4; 67.7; 64.3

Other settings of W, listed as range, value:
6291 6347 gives 64.7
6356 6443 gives 66.7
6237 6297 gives 65.6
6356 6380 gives 66.5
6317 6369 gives 65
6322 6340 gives 61.4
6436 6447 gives 66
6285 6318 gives 67.1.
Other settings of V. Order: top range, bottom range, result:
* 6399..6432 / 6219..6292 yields 1.12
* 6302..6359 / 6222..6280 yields 1.05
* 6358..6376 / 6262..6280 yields 1.04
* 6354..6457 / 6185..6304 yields 1.07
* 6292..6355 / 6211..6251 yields 1.10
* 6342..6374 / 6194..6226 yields 1.09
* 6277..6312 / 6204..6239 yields 1.12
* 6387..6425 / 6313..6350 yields 1.06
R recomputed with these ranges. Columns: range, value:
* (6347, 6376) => 64.45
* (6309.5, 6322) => 60.7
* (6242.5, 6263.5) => 61.67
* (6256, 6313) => 64.67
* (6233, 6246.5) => 61.23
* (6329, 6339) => 61.49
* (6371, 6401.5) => 62.35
